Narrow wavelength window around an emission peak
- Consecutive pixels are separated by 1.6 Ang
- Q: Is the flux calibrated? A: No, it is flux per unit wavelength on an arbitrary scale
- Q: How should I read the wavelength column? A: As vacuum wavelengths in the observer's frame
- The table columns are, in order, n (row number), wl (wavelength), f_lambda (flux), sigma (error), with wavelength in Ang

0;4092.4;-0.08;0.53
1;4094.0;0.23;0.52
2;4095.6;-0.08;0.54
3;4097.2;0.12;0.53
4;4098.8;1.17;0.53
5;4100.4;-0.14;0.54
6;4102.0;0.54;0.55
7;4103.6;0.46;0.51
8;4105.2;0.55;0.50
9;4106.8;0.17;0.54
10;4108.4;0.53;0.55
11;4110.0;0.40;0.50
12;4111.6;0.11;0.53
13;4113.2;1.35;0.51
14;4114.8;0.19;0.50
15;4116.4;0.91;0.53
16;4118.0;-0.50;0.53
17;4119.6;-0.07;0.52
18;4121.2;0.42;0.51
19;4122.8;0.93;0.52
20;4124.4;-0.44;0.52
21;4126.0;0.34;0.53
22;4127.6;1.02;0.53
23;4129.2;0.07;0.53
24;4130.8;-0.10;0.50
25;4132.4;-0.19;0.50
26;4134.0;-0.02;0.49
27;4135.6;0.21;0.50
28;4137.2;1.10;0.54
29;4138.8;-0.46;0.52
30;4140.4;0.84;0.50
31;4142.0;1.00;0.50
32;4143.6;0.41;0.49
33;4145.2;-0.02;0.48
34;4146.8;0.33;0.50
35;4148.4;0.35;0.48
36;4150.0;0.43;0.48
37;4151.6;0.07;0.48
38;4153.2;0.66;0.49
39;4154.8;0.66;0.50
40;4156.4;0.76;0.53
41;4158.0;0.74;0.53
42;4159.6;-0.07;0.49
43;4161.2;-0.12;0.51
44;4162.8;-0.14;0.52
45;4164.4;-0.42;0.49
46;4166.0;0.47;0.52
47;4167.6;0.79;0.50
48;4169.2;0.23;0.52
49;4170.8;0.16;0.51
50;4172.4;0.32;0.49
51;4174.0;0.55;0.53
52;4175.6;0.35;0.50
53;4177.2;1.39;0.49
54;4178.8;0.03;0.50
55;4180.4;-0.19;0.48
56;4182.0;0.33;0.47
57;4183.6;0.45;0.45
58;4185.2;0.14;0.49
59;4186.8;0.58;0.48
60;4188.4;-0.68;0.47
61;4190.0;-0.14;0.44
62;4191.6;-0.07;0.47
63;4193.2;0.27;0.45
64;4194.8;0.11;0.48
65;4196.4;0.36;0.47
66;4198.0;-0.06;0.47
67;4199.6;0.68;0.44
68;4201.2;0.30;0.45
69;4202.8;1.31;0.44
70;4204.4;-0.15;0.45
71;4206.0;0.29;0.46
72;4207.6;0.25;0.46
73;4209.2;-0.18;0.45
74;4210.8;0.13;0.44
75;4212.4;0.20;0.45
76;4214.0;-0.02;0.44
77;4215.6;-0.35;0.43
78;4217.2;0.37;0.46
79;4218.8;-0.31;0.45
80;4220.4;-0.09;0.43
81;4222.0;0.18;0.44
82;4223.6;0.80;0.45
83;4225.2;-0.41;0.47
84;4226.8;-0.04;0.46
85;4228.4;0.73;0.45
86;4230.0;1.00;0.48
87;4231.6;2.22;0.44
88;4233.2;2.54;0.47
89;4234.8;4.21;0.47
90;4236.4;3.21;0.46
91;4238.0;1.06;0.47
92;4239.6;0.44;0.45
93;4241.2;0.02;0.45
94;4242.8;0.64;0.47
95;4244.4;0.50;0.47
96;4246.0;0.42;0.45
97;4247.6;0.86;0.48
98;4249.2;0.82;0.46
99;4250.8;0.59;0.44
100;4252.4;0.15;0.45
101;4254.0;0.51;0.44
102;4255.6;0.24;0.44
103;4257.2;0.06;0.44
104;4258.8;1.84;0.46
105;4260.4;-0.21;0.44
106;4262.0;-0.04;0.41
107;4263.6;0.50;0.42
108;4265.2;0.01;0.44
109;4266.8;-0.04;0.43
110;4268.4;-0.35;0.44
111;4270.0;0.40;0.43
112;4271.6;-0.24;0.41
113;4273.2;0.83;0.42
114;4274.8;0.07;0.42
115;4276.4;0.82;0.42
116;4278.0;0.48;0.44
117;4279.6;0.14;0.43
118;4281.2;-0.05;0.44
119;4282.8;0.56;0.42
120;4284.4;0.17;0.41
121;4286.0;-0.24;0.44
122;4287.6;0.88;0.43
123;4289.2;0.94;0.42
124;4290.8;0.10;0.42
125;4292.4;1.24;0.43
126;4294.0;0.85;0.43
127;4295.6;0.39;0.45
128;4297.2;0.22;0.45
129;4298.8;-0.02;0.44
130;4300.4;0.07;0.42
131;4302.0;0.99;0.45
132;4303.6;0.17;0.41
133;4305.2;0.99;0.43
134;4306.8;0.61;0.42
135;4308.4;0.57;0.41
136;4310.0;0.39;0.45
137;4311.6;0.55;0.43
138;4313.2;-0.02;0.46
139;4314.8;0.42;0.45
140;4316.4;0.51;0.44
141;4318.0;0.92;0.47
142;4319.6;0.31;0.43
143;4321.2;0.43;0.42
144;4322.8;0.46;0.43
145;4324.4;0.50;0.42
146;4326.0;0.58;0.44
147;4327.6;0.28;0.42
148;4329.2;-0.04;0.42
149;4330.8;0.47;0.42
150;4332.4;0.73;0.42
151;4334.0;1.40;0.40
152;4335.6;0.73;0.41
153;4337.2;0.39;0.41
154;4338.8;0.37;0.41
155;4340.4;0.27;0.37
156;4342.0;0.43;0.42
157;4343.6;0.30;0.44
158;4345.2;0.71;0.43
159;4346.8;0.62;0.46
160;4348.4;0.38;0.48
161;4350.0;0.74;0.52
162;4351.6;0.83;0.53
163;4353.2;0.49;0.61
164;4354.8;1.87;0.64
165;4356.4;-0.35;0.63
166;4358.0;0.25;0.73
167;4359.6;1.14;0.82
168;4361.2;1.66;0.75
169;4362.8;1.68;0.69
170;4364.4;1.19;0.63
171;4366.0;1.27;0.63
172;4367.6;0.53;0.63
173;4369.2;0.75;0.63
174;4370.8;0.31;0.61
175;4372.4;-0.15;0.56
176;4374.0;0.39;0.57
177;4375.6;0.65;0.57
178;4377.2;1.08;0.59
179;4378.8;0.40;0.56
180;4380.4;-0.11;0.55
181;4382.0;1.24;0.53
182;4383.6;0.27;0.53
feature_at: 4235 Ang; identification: [O II] 3727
